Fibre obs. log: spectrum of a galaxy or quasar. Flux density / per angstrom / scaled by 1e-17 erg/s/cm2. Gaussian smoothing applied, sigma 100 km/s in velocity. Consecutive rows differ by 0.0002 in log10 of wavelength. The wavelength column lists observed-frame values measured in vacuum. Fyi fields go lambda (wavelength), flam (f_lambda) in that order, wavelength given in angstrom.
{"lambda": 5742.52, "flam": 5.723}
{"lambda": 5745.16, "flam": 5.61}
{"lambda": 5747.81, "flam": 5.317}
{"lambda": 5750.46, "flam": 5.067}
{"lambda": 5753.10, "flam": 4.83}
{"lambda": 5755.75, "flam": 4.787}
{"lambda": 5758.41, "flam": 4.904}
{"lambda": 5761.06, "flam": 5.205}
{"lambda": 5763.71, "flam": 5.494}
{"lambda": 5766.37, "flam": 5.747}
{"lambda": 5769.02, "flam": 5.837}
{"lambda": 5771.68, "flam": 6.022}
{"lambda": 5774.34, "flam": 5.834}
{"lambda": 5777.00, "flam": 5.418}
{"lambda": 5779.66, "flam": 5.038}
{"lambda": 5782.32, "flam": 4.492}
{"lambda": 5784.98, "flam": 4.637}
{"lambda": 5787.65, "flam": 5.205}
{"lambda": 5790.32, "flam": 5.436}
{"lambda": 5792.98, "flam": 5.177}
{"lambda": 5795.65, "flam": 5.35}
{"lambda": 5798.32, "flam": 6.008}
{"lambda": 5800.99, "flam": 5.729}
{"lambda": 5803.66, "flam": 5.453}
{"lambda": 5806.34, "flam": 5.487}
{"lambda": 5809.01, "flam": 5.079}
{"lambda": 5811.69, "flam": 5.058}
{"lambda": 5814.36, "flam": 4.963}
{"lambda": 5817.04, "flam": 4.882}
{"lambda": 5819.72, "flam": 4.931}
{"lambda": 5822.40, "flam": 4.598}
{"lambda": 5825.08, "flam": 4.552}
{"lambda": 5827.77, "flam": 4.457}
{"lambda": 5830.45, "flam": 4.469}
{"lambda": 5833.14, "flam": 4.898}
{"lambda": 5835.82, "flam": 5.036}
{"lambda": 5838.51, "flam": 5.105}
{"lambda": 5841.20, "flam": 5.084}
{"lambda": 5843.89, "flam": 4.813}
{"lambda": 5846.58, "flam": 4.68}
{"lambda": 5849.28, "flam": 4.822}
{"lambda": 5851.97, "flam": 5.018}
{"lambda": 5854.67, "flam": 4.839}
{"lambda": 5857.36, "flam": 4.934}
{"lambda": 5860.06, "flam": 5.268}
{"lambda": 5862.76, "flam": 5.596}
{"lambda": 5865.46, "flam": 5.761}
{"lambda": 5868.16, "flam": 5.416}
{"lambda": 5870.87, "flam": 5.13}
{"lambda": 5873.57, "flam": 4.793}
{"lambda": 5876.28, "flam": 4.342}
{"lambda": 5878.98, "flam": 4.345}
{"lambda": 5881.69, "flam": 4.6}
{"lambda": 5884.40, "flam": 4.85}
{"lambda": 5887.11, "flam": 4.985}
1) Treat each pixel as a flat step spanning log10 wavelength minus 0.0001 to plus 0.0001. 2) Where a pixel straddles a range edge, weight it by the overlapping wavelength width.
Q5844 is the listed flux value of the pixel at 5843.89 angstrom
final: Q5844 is 4.813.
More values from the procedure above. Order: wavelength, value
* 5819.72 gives 4.931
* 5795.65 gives 5.35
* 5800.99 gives 5.729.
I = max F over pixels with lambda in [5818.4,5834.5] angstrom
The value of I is 4.931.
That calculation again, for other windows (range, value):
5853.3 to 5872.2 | 5.761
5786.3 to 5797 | 5.436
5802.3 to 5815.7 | 5.487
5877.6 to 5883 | 4.6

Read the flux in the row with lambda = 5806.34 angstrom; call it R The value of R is 5.487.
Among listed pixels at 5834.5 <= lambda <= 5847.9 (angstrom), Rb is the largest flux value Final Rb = 5.105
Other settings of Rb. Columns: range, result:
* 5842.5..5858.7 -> 5.018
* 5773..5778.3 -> 5.834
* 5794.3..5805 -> 6.008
